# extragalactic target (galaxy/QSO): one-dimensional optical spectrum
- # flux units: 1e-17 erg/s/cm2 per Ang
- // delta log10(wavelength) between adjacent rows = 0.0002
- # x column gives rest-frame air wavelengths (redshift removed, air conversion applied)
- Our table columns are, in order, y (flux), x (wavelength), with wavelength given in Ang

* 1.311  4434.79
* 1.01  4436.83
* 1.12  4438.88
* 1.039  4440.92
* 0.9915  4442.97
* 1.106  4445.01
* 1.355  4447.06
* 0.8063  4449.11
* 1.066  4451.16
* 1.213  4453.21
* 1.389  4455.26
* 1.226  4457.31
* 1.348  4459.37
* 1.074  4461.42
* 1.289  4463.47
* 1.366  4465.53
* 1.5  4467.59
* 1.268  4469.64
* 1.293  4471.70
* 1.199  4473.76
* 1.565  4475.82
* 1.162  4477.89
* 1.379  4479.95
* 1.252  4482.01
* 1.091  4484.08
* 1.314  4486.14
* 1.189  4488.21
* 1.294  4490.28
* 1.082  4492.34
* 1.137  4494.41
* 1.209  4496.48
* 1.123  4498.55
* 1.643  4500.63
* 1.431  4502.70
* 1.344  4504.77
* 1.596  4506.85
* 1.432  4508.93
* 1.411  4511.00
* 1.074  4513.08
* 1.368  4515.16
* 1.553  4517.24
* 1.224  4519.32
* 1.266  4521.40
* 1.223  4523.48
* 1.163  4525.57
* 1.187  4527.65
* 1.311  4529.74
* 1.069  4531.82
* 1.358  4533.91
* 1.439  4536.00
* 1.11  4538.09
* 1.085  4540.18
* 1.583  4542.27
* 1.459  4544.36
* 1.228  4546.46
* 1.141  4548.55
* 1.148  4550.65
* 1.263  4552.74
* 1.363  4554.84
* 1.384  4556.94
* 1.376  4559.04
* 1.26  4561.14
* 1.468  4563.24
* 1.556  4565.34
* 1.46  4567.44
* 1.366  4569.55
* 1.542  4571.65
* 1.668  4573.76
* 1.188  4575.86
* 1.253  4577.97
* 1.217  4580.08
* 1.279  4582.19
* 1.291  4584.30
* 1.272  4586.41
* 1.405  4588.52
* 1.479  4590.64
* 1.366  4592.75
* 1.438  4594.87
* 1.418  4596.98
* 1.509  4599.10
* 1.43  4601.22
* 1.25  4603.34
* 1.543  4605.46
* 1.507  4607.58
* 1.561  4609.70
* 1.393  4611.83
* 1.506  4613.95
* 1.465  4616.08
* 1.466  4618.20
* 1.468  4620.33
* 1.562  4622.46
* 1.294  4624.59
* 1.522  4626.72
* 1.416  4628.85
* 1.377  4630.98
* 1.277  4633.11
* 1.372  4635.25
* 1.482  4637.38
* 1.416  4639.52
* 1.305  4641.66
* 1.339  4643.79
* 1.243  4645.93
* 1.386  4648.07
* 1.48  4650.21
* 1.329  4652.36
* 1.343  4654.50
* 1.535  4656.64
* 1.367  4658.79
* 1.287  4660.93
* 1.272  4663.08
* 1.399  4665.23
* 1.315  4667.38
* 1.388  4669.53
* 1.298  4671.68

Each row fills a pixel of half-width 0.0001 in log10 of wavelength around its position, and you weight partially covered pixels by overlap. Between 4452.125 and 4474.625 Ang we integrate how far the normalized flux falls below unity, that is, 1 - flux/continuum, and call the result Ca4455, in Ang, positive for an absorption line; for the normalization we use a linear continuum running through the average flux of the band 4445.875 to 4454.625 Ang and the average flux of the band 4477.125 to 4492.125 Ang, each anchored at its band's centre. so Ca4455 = -2.4 Ang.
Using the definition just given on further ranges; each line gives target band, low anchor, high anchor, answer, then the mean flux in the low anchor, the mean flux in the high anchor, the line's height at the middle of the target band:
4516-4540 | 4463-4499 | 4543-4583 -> 1.00 Ang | 1.26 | 1.35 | 1.31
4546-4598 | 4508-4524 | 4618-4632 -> 1.10 Ang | 1.32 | 1.44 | 1.38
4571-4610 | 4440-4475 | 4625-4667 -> -2.07 Ang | 1.21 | 1.37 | 1.33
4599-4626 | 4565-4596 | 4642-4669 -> -1.69 Ang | 1.38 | 1.36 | 1.37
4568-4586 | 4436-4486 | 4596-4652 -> 0.14 Ang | 1.22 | 1.42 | 1.36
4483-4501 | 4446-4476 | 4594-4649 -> 1.00 Ang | 1.26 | 1.42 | 1.29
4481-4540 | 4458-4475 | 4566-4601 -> 2.23 Ang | 1.29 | 1.39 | 1.33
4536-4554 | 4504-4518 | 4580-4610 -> 1.70 Ang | 1.39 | 1.4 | 1.4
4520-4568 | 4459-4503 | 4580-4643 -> 1.64 Ang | 1.28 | 1.41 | 1.34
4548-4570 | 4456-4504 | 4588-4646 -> 0.26 Ang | 1.28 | 1.42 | 1.36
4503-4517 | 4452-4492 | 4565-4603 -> -0.71 Ang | 1.28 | 1.39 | 1.32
